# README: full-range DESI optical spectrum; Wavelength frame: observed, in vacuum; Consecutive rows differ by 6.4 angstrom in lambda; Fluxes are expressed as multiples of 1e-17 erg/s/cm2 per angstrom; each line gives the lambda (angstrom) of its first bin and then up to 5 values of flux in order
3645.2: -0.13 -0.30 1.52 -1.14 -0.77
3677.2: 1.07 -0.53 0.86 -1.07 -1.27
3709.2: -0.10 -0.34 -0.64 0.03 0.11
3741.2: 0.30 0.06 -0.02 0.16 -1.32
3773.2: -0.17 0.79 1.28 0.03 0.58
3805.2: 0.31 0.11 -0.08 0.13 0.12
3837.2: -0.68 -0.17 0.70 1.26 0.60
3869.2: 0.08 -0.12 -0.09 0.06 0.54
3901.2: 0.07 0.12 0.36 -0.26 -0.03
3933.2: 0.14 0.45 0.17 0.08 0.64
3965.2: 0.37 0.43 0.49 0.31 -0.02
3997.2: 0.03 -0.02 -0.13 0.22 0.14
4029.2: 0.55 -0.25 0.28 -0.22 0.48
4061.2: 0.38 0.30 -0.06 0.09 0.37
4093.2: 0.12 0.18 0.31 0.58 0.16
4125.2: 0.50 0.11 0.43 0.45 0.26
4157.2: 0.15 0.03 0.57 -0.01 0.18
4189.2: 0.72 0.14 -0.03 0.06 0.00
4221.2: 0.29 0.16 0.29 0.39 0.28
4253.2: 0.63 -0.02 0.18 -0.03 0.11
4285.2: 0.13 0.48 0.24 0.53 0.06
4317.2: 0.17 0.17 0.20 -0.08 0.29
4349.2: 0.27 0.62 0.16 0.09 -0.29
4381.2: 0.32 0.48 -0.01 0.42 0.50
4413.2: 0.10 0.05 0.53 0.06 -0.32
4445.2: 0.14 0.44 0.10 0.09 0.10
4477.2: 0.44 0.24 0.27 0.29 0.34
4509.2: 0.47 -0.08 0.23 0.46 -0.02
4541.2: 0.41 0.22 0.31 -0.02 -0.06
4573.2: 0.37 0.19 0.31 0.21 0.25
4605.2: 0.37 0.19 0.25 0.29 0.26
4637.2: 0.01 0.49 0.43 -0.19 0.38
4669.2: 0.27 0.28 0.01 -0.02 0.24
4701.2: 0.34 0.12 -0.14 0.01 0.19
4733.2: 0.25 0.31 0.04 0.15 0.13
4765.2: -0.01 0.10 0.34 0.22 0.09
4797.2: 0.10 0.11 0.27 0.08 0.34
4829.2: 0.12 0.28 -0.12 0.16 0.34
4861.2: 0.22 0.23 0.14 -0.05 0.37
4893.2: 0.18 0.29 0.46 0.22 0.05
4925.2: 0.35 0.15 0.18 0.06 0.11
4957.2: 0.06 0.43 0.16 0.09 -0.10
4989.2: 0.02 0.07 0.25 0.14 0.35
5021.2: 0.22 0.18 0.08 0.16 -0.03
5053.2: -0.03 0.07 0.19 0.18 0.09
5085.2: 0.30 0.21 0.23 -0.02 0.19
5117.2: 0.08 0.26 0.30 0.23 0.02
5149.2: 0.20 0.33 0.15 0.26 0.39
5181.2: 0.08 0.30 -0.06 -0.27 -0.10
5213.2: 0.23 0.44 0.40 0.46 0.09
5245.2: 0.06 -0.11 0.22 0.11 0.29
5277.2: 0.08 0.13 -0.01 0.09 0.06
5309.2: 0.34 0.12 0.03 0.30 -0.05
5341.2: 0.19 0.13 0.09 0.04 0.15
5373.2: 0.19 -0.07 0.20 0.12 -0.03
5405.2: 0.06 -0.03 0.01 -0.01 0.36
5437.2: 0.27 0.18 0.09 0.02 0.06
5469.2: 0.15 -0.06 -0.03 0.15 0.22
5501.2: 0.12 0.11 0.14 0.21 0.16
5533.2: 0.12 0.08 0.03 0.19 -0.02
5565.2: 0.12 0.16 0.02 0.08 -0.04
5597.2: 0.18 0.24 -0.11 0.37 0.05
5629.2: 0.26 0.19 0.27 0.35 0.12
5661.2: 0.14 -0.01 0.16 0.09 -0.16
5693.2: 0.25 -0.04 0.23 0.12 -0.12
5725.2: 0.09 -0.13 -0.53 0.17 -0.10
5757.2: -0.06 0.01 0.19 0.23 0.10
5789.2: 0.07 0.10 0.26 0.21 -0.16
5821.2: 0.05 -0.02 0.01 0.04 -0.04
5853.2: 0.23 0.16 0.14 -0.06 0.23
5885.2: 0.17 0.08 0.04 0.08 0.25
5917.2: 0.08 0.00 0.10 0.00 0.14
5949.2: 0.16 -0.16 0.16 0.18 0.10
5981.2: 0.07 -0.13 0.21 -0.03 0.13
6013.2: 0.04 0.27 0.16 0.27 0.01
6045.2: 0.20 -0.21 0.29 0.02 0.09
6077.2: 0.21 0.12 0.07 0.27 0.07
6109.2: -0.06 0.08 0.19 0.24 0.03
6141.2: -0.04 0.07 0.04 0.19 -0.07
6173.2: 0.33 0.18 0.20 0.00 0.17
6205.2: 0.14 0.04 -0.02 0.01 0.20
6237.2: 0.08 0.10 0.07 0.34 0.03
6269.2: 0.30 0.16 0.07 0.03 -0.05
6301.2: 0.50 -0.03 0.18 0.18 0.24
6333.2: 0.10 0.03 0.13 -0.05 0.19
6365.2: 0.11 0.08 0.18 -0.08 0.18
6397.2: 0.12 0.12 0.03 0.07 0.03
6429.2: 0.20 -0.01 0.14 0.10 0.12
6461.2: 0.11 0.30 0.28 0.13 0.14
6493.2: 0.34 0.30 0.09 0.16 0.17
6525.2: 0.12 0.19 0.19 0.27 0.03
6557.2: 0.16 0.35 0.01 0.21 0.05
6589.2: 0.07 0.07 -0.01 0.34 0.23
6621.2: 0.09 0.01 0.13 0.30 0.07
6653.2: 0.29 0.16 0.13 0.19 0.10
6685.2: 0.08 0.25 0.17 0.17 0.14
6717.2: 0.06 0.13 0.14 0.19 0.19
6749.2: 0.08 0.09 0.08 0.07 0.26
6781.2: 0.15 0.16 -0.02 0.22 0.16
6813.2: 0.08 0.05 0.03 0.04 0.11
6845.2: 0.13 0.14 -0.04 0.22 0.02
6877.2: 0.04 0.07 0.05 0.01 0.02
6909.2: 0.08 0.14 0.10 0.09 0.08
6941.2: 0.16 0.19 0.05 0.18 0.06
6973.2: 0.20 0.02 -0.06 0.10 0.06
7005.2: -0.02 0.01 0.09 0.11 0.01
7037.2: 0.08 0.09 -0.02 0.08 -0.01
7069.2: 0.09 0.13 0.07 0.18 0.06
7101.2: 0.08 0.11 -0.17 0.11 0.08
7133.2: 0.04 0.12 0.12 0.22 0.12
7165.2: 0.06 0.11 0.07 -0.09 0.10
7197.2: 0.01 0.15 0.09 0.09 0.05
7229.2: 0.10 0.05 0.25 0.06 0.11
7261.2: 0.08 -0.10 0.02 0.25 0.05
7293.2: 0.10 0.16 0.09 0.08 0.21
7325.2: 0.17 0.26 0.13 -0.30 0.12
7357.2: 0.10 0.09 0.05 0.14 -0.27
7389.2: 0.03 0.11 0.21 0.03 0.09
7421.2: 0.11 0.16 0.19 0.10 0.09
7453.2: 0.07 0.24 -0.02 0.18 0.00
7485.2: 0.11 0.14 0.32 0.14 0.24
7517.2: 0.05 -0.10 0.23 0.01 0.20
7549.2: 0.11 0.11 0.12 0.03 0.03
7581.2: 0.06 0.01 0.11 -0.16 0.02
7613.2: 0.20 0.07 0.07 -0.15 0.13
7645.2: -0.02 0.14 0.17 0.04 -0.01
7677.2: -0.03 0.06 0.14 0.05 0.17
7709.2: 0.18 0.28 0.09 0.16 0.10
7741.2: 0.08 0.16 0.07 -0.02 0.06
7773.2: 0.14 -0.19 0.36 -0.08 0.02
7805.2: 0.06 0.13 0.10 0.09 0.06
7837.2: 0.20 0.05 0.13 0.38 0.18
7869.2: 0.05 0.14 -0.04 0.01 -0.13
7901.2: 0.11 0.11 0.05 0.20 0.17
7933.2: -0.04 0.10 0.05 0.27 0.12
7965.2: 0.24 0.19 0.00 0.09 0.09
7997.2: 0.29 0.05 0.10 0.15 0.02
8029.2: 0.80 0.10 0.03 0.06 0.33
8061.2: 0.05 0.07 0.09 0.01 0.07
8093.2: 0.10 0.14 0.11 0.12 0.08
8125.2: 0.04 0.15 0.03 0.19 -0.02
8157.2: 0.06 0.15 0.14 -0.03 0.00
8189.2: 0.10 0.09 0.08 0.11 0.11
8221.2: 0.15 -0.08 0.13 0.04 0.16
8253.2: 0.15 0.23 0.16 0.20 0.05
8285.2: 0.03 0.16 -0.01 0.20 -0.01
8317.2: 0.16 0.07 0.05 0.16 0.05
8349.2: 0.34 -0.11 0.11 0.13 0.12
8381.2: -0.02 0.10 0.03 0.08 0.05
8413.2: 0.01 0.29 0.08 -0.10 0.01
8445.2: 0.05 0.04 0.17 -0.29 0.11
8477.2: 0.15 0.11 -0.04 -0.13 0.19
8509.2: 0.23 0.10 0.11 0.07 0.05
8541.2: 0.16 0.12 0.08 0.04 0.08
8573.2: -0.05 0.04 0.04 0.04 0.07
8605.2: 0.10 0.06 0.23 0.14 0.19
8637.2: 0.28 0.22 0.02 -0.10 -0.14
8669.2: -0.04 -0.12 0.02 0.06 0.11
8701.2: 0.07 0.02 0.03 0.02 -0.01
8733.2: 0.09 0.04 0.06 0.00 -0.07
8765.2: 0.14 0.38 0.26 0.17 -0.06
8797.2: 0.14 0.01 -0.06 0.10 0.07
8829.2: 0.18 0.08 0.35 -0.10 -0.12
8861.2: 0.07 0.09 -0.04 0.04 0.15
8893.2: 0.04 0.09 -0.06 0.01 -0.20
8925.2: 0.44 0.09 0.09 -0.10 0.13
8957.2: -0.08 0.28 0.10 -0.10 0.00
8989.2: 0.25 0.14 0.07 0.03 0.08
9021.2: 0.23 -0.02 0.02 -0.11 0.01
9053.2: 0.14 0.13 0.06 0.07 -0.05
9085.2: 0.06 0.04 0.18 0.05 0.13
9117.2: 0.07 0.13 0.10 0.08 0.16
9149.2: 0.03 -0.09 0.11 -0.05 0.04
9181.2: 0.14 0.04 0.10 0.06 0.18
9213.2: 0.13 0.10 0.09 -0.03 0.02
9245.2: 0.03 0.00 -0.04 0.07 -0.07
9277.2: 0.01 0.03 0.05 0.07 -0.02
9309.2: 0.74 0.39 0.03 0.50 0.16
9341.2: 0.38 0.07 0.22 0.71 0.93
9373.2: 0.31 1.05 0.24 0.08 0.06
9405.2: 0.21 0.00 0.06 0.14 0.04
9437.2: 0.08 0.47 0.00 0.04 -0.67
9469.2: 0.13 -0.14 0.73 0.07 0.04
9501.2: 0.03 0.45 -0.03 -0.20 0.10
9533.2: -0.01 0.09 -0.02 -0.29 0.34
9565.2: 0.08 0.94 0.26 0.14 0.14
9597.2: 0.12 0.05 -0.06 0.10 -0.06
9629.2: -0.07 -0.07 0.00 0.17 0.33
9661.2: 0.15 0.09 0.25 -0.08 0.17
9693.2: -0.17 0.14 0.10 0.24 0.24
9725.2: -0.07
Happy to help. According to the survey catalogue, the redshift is 1.51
